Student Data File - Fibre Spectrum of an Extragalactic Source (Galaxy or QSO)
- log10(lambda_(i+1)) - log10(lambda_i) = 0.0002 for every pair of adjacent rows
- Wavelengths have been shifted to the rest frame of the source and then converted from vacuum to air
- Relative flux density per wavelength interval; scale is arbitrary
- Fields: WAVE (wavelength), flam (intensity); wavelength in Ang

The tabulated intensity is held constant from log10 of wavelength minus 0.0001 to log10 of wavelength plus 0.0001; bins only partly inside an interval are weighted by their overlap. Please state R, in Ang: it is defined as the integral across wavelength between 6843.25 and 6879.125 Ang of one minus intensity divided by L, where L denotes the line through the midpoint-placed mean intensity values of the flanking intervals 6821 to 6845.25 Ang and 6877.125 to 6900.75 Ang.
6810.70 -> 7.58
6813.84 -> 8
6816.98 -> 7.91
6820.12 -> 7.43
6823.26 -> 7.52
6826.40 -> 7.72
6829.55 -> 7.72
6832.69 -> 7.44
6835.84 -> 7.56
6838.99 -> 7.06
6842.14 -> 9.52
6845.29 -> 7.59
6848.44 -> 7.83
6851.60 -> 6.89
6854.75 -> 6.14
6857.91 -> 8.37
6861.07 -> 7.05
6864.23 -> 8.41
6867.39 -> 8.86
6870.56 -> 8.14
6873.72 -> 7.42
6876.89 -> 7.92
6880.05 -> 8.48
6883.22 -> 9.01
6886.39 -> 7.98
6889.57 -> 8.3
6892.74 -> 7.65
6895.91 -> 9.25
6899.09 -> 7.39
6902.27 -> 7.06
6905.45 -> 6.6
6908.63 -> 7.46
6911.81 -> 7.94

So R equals 1.30 Ang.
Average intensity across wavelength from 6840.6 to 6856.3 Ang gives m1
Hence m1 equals 7.59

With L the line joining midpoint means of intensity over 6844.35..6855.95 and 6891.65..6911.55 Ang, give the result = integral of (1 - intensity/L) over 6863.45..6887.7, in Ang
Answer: -3.0 Ang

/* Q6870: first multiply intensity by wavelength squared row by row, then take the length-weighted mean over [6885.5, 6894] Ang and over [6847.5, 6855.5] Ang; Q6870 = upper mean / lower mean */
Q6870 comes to 1.16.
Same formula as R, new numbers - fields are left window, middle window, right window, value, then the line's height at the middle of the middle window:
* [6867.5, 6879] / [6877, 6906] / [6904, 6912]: -1.6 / 7.6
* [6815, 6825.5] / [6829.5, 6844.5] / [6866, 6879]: -0.1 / 7.79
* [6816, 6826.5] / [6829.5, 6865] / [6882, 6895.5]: 1.2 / 7.88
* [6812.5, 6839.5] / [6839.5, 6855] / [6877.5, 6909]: 0.1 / 7.71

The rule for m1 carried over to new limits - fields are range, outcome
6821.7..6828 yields 7.62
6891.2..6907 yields 7.59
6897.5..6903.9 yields 7.22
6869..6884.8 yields 8.2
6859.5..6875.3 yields 7.98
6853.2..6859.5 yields 7.26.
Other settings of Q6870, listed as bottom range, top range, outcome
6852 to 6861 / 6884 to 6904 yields 1.12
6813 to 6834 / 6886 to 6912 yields 1.03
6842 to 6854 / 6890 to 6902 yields 1.06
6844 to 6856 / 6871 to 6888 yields 1.15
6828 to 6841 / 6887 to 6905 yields 1.06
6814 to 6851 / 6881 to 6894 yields 1.08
